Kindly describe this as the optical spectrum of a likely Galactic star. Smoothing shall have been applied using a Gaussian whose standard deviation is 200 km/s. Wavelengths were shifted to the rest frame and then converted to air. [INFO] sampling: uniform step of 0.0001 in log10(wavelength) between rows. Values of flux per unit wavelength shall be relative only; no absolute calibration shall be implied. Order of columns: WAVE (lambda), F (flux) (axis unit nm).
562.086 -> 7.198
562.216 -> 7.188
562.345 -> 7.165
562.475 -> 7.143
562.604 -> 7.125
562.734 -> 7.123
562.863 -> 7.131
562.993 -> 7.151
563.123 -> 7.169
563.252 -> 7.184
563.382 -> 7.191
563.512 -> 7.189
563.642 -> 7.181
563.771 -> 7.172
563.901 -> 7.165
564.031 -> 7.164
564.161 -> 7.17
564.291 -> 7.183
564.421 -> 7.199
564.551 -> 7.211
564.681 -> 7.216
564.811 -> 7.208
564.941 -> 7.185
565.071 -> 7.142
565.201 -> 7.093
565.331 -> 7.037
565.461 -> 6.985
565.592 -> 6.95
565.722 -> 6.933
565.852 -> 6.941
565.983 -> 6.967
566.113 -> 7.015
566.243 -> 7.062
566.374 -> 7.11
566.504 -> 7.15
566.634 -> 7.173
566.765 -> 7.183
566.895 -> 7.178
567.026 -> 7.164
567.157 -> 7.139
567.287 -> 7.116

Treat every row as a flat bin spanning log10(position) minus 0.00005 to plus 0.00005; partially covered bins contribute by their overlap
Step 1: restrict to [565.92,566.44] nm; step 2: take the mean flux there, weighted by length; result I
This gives 7.05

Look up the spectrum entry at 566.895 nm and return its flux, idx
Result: 7.178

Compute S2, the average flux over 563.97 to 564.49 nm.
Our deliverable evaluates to 7.18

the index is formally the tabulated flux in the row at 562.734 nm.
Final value 7.123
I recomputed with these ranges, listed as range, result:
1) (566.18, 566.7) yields 7.12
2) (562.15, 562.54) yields 7.16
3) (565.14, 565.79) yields 7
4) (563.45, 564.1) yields 7.18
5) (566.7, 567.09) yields 7.18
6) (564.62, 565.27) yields 7.17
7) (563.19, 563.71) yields 7.19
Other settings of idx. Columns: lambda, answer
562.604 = 7.125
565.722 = 6.933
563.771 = 7.172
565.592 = 6.95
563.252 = 7.184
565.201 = 7.093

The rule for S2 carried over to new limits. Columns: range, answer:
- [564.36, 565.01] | 7.21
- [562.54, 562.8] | 7.13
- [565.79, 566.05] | 6.95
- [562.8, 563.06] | 7.12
